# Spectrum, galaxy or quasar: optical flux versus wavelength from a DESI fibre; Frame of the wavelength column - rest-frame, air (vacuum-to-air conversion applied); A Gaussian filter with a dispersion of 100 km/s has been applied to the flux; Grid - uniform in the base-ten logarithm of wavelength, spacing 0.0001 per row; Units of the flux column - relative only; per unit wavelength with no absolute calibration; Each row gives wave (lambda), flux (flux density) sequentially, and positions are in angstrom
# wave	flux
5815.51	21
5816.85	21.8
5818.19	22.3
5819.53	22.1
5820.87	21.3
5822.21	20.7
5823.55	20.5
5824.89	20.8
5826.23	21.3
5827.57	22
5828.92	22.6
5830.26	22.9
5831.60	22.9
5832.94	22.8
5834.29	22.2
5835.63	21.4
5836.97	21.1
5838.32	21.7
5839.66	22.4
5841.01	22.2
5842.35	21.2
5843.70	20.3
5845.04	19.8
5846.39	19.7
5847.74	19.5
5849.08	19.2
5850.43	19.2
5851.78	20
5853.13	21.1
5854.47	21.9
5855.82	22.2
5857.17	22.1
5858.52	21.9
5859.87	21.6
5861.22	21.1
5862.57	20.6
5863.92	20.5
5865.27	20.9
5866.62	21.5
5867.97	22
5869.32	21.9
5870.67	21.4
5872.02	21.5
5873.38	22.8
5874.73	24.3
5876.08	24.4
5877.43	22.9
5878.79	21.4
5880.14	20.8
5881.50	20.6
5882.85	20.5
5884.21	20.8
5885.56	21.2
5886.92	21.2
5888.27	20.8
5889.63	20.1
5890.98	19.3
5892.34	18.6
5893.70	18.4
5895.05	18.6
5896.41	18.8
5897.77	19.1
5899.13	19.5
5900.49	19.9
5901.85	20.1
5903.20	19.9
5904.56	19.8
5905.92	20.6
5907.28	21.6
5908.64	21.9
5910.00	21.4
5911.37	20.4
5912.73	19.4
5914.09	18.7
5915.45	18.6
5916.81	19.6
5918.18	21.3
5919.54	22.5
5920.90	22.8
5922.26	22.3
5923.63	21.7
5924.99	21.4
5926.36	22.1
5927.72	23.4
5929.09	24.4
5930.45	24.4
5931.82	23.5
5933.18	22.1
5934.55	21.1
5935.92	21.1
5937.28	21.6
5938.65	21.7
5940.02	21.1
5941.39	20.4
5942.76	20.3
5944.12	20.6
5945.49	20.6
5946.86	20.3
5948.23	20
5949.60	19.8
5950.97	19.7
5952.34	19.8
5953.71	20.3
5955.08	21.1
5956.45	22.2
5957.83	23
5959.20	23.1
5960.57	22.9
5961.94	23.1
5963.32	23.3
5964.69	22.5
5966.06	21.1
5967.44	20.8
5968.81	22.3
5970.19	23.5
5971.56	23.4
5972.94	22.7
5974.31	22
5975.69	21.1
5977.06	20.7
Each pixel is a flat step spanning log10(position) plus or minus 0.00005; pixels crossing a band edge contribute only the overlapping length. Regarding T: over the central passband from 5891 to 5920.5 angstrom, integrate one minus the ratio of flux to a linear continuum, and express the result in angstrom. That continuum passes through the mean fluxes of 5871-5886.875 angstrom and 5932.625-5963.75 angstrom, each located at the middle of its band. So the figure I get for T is 2.3 angstrom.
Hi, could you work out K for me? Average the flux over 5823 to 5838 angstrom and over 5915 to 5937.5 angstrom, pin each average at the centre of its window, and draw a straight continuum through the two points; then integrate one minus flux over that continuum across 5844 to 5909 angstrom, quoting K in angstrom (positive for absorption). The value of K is 3.5 angstrom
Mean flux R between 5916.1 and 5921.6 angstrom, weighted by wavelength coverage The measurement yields 21.6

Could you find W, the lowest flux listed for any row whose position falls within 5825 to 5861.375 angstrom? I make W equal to 19.2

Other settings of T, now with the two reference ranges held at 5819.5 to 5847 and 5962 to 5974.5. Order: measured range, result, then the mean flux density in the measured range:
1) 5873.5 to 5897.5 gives 1.2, 20.8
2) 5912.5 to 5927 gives 0.7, 21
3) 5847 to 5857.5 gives 0.5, 20.6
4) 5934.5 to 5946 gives 0.7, 20.9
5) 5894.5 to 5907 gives 1.3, 19.7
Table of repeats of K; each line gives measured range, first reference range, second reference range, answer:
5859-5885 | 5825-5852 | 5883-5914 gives -1.4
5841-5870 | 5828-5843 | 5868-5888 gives 1.4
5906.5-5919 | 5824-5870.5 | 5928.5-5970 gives 0.7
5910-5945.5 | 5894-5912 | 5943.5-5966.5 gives -1.3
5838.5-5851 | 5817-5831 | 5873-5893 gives 0.6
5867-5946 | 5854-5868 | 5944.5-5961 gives 0.5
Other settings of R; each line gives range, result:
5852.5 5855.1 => 21.6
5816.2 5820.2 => 22.1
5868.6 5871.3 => 21.7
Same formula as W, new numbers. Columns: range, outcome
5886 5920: 18.4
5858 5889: 20.5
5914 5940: 18.6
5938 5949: 20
